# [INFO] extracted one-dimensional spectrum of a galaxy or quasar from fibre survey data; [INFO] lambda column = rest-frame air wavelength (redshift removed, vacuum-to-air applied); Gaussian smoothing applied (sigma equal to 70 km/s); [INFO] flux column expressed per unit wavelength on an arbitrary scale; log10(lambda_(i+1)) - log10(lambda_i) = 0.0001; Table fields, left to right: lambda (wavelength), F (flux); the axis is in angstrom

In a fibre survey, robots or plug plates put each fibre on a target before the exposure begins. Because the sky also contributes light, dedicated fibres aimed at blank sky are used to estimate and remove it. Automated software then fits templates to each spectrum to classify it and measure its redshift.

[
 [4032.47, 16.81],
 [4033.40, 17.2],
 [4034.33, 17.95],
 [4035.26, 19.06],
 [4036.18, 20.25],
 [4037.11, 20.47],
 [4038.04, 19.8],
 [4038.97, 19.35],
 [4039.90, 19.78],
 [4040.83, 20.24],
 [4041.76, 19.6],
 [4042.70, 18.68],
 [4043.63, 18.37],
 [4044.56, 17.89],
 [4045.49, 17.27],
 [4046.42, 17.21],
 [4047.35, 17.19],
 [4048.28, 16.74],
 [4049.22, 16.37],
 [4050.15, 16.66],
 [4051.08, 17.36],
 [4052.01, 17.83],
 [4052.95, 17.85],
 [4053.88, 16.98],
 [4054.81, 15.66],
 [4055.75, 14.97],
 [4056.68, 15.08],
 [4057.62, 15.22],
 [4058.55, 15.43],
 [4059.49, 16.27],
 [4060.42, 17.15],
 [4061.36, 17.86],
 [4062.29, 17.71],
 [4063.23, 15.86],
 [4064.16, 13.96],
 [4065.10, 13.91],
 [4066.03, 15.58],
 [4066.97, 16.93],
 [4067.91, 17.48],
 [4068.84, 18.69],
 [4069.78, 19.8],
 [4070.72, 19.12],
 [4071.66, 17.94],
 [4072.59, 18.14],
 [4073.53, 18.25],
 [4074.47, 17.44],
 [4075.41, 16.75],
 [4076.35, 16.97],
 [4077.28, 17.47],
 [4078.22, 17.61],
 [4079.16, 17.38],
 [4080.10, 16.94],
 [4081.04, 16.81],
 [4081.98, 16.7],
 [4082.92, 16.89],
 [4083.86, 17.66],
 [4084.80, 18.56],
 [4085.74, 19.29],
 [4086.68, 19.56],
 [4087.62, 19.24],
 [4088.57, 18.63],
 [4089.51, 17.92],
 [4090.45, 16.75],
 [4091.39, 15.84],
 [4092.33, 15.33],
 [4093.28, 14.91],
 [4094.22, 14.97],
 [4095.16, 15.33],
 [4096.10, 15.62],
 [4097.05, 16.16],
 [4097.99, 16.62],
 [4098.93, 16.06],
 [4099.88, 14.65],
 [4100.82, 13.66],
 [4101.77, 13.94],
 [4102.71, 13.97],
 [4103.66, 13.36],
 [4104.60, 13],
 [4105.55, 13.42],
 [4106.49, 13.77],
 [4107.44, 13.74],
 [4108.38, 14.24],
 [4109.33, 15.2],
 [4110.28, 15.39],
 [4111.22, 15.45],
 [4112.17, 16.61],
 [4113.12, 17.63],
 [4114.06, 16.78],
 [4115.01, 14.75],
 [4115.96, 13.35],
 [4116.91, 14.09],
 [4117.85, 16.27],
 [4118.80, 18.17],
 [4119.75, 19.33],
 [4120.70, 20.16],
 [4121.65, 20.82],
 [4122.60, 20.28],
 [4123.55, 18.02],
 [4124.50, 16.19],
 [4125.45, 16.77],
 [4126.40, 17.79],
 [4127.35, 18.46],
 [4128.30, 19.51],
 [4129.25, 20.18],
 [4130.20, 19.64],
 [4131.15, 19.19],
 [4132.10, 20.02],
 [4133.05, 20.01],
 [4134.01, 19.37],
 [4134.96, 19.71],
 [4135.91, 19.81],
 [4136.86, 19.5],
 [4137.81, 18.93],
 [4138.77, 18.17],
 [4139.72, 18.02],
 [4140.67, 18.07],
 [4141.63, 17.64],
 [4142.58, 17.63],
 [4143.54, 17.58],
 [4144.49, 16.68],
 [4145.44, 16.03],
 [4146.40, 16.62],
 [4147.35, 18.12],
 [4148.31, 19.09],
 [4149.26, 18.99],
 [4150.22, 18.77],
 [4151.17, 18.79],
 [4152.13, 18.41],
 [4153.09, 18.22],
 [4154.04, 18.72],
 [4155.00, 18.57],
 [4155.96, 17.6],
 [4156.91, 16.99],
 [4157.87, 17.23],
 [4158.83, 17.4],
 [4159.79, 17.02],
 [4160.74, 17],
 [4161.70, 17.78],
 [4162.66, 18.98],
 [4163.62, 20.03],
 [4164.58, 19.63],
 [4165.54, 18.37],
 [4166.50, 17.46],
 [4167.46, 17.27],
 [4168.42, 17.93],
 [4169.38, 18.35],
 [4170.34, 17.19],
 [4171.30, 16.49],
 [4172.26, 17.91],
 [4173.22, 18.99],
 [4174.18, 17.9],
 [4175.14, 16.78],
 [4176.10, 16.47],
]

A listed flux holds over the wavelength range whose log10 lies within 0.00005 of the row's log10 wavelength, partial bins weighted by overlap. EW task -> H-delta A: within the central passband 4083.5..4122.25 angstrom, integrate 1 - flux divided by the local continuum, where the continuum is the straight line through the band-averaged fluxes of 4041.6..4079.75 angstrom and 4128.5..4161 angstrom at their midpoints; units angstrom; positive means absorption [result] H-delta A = 3.5 angstrom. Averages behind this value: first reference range 17.1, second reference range 18.4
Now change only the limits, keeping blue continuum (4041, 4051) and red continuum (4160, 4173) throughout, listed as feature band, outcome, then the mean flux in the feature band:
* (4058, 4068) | 0.9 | 16.1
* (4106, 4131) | 1.2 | 17.1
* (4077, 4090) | -0.1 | 17.9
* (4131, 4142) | -0.7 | 19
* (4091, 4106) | 2.5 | 14.8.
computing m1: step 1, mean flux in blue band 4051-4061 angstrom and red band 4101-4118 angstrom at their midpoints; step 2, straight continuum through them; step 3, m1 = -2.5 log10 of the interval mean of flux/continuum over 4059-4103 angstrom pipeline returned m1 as -0.09 mag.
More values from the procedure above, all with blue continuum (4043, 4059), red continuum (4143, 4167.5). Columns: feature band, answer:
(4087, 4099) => 0.05 mag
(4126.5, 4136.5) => -0.11 mag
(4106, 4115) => 0.14 mag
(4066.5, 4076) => -0.07 mag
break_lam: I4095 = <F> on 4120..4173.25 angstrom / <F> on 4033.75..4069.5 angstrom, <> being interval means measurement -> 1.06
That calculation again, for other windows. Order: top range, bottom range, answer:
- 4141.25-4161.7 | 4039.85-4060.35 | 1.04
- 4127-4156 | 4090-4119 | 1.23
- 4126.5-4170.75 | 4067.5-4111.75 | 1.12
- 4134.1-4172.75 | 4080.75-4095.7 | 1.05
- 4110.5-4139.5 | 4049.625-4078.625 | 1.07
